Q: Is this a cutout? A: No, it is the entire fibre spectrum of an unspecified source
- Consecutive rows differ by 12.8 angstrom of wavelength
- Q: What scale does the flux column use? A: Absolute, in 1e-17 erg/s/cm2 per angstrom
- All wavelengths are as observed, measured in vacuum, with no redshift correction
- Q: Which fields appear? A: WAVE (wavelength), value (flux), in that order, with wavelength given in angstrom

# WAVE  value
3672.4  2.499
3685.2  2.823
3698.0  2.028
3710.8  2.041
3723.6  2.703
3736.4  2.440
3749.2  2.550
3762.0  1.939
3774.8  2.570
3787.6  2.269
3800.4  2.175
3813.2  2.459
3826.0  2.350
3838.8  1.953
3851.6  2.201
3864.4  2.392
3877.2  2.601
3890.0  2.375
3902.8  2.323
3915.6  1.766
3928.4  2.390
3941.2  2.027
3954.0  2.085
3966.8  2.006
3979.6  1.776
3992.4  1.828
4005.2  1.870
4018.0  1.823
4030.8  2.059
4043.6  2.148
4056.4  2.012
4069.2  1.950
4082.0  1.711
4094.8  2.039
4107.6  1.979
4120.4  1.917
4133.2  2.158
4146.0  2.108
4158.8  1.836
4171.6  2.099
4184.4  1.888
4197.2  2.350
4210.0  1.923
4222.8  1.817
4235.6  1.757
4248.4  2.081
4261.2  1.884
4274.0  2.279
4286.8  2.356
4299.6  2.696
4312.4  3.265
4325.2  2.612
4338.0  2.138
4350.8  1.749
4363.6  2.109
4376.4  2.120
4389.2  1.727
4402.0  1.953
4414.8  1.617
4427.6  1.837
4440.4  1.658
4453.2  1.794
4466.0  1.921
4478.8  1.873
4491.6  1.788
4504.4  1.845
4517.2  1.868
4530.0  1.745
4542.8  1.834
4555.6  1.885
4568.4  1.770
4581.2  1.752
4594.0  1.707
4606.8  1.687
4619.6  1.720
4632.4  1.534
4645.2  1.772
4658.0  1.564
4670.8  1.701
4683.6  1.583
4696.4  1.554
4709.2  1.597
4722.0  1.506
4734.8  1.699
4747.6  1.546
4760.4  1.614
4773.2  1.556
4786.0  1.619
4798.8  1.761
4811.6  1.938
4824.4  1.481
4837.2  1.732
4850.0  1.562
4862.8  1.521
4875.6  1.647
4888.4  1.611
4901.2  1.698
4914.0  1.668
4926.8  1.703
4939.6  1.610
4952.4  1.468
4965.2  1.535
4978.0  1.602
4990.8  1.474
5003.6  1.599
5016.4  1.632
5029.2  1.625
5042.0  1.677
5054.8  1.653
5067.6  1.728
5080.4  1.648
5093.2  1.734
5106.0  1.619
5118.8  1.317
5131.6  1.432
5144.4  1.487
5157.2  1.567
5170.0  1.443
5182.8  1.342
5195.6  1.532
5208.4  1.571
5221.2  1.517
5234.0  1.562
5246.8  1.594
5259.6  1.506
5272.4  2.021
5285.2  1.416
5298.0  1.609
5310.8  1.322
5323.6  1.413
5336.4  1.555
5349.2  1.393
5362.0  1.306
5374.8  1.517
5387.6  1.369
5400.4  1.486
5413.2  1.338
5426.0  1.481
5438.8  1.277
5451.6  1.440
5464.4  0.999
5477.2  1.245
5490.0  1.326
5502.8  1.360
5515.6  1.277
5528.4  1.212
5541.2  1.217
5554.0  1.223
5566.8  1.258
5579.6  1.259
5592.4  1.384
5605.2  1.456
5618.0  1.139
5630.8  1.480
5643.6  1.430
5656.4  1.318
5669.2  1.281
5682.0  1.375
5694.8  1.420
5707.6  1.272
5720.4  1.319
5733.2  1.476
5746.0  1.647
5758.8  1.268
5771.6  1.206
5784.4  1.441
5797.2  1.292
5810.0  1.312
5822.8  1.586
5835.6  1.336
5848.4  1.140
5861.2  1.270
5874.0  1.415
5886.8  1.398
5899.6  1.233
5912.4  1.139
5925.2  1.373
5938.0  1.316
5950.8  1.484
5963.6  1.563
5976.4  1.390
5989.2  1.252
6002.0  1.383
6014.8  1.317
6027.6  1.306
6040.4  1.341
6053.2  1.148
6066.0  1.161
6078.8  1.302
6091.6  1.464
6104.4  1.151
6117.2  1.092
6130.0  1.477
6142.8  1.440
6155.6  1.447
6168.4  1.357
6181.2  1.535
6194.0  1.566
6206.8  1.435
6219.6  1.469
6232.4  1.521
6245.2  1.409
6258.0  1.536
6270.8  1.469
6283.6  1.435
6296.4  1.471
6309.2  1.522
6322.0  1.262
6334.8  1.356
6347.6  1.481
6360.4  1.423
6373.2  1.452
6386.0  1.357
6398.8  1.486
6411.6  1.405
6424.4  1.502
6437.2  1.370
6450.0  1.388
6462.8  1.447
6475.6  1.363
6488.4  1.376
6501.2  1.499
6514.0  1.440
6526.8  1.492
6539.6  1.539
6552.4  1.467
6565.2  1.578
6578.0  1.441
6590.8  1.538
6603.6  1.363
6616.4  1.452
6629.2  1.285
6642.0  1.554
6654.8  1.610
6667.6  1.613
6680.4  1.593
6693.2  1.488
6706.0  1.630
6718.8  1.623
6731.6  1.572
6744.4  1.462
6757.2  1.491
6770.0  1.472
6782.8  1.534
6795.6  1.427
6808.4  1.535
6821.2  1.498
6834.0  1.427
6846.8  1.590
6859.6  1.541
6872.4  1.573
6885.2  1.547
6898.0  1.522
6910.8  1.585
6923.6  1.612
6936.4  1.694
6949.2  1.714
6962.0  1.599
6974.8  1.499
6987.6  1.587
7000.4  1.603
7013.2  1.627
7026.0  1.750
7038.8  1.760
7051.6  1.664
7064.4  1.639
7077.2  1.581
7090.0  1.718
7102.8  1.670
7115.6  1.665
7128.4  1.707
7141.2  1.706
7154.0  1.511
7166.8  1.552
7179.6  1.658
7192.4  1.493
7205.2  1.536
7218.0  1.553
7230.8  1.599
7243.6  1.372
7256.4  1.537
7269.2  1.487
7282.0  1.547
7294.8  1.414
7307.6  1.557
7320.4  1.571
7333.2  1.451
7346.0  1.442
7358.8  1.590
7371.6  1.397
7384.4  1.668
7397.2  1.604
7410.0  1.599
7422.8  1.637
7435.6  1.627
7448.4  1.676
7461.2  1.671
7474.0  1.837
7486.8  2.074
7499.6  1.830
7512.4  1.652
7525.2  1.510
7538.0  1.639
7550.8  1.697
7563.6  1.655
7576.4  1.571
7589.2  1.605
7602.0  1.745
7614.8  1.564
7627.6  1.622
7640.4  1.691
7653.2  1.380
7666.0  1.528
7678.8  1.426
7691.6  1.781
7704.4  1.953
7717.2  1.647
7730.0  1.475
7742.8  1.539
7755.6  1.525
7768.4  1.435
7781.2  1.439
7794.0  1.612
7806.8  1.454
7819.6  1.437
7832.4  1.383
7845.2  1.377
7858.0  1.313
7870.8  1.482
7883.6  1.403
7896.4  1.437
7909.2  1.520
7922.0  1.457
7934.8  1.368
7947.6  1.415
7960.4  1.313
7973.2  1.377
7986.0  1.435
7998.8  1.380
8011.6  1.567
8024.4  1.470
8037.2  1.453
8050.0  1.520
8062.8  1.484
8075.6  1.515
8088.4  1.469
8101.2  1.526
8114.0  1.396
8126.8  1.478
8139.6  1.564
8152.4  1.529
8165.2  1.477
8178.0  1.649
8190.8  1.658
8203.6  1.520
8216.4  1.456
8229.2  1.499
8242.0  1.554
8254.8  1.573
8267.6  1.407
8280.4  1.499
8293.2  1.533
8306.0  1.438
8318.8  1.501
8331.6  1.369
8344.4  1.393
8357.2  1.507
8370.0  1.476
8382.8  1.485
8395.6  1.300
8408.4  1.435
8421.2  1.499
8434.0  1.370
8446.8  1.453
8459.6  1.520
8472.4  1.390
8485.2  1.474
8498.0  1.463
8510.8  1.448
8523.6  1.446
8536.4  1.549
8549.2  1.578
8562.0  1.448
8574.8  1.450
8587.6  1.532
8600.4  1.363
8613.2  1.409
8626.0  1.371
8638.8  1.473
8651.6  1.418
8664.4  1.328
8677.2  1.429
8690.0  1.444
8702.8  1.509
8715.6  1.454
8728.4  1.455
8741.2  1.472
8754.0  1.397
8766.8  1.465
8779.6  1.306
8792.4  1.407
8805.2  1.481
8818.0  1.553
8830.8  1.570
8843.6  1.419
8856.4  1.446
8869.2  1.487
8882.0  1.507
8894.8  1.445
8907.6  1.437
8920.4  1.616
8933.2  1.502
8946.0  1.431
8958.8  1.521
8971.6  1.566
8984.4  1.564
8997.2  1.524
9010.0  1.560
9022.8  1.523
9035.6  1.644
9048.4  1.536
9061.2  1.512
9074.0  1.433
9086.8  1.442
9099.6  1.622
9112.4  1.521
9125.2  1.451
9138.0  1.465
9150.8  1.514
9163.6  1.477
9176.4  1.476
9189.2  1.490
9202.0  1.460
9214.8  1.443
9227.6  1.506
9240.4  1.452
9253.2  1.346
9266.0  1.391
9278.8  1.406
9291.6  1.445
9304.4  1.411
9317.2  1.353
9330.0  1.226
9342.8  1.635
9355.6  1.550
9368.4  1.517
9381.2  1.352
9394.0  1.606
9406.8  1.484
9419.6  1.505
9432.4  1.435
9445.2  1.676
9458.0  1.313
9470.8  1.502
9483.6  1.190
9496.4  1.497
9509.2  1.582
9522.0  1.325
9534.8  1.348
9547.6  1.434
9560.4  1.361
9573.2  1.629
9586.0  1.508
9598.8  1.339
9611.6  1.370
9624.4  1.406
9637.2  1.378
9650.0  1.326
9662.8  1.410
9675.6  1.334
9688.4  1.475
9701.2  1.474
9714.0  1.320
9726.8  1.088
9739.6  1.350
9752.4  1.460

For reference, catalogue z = 0.540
